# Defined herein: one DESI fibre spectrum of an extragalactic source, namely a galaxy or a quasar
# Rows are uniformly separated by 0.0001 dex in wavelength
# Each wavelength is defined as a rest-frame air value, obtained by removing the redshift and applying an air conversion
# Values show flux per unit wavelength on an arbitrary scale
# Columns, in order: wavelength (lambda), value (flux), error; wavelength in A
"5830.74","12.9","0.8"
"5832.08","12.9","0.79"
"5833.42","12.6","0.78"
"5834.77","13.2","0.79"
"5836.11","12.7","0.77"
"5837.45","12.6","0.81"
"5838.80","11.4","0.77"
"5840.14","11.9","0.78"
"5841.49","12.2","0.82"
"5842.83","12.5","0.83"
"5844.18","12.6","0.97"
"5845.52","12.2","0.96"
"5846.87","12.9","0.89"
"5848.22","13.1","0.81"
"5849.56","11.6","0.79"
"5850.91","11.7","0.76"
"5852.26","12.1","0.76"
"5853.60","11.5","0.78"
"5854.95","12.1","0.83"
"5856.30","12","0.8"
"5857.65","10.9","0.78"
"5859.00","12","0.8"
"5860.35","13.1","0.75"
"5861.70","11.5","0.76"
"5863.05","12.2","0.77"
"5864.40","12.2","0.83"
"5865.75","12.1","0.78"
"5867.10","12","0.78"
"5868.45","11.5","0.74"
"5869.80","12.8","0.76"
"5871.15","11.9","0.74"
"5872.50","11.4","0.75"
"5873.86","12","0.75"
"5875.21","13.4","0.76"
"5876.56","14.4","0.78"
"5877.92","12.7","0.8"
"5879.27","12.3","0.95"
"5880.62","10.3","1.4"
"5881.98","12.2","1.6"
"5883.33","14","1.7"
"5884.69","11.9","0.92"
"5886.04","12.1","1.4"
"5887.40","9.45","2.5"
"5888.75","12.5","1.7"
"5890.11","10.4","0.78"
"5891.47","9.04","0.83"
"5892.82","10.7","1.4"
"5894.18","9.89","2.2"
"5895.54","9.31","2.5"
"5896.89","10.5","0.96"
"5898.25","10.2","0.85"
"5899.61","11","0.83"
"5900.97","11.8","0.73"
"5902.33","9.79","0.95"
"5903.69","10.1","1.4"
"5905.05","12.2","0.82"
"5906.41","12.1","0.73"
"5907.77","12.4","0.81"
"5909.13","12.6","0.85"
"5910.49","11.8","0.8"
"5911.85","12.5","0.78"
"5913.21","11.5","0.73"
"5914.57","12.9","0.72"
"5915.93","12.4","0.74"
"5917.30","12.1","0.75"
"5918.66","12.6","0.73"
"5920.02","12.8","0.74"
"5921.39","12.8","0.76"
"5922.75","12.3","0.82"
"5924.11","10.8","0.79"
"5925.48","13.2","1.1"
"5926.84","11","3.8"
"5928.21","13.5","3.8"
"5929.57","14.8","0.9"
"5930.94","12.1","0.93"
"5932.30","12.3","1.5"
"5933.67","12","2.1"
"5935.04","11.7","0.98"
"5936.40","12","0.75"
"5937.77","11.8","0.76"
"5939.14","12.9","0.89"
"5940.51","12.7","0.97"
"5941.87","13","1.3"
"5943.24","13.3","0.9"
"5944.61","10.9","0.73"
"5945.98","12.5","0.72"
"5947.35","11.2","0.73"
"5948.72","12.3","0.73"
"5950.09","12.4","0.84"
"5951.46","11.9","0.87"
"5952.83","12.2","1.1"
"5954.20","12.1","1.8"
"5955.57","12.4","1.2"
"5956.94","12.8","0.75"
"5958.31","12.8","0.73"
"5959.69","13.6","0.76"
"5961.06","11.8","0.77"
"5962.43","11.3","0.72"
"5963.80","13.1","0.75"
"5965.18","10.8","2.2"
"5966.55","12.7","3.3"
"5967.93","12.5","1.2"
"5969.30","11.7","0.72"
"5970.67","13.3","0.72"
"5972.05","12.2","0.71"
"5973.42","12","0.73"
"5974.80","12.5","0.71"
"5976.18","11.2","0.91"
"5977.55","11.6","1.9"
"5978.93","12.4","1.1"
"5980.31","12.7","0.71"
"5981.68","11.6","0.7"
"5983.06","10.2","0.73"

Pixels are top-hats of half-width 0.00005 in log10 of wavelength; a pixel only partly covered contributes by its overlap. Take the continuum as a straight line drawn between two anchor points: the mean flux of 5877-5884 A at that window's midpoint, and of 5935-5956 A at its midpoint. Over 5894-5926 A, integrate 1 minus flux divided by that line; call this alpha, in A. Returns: 1.6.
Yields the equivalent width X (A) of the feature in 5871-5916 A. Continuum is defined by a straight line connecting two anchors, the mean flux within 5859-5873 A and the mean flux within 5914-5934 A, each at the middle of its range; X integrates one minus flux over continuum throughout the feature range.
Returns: 2.6 A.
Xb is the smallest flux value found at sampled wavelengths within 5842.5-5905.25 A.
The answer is 9.04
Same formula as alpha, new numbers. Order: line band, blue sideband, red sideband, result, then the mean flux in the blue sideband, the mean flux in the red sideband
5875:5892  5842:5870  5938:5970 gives 0.4 A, 12.1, 12.3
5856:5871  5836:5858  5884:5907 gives -0.5 A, 12.1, 10.8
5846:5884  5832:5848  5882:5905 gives -1.6 A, 12.5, 10.9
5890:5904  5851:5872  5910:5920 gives 2.2 A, 12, 12.3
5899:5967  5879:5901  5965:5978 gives -3.6 A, 11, 12.1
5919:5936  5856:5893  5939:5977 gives -0.4 A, 11.9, 12.3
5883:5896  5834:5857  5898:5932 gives 1.4 A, 12.3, 12.1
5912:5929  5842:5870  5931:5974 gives -0.2 A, 12.1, 12.3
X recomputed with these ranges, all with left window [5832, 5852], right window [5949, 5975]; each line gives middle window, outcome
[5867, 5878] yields -0.09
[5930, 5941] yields 0.08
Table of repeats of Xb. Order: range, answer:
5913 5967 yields 10.8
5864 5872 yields 11.5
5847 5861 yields 10.9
